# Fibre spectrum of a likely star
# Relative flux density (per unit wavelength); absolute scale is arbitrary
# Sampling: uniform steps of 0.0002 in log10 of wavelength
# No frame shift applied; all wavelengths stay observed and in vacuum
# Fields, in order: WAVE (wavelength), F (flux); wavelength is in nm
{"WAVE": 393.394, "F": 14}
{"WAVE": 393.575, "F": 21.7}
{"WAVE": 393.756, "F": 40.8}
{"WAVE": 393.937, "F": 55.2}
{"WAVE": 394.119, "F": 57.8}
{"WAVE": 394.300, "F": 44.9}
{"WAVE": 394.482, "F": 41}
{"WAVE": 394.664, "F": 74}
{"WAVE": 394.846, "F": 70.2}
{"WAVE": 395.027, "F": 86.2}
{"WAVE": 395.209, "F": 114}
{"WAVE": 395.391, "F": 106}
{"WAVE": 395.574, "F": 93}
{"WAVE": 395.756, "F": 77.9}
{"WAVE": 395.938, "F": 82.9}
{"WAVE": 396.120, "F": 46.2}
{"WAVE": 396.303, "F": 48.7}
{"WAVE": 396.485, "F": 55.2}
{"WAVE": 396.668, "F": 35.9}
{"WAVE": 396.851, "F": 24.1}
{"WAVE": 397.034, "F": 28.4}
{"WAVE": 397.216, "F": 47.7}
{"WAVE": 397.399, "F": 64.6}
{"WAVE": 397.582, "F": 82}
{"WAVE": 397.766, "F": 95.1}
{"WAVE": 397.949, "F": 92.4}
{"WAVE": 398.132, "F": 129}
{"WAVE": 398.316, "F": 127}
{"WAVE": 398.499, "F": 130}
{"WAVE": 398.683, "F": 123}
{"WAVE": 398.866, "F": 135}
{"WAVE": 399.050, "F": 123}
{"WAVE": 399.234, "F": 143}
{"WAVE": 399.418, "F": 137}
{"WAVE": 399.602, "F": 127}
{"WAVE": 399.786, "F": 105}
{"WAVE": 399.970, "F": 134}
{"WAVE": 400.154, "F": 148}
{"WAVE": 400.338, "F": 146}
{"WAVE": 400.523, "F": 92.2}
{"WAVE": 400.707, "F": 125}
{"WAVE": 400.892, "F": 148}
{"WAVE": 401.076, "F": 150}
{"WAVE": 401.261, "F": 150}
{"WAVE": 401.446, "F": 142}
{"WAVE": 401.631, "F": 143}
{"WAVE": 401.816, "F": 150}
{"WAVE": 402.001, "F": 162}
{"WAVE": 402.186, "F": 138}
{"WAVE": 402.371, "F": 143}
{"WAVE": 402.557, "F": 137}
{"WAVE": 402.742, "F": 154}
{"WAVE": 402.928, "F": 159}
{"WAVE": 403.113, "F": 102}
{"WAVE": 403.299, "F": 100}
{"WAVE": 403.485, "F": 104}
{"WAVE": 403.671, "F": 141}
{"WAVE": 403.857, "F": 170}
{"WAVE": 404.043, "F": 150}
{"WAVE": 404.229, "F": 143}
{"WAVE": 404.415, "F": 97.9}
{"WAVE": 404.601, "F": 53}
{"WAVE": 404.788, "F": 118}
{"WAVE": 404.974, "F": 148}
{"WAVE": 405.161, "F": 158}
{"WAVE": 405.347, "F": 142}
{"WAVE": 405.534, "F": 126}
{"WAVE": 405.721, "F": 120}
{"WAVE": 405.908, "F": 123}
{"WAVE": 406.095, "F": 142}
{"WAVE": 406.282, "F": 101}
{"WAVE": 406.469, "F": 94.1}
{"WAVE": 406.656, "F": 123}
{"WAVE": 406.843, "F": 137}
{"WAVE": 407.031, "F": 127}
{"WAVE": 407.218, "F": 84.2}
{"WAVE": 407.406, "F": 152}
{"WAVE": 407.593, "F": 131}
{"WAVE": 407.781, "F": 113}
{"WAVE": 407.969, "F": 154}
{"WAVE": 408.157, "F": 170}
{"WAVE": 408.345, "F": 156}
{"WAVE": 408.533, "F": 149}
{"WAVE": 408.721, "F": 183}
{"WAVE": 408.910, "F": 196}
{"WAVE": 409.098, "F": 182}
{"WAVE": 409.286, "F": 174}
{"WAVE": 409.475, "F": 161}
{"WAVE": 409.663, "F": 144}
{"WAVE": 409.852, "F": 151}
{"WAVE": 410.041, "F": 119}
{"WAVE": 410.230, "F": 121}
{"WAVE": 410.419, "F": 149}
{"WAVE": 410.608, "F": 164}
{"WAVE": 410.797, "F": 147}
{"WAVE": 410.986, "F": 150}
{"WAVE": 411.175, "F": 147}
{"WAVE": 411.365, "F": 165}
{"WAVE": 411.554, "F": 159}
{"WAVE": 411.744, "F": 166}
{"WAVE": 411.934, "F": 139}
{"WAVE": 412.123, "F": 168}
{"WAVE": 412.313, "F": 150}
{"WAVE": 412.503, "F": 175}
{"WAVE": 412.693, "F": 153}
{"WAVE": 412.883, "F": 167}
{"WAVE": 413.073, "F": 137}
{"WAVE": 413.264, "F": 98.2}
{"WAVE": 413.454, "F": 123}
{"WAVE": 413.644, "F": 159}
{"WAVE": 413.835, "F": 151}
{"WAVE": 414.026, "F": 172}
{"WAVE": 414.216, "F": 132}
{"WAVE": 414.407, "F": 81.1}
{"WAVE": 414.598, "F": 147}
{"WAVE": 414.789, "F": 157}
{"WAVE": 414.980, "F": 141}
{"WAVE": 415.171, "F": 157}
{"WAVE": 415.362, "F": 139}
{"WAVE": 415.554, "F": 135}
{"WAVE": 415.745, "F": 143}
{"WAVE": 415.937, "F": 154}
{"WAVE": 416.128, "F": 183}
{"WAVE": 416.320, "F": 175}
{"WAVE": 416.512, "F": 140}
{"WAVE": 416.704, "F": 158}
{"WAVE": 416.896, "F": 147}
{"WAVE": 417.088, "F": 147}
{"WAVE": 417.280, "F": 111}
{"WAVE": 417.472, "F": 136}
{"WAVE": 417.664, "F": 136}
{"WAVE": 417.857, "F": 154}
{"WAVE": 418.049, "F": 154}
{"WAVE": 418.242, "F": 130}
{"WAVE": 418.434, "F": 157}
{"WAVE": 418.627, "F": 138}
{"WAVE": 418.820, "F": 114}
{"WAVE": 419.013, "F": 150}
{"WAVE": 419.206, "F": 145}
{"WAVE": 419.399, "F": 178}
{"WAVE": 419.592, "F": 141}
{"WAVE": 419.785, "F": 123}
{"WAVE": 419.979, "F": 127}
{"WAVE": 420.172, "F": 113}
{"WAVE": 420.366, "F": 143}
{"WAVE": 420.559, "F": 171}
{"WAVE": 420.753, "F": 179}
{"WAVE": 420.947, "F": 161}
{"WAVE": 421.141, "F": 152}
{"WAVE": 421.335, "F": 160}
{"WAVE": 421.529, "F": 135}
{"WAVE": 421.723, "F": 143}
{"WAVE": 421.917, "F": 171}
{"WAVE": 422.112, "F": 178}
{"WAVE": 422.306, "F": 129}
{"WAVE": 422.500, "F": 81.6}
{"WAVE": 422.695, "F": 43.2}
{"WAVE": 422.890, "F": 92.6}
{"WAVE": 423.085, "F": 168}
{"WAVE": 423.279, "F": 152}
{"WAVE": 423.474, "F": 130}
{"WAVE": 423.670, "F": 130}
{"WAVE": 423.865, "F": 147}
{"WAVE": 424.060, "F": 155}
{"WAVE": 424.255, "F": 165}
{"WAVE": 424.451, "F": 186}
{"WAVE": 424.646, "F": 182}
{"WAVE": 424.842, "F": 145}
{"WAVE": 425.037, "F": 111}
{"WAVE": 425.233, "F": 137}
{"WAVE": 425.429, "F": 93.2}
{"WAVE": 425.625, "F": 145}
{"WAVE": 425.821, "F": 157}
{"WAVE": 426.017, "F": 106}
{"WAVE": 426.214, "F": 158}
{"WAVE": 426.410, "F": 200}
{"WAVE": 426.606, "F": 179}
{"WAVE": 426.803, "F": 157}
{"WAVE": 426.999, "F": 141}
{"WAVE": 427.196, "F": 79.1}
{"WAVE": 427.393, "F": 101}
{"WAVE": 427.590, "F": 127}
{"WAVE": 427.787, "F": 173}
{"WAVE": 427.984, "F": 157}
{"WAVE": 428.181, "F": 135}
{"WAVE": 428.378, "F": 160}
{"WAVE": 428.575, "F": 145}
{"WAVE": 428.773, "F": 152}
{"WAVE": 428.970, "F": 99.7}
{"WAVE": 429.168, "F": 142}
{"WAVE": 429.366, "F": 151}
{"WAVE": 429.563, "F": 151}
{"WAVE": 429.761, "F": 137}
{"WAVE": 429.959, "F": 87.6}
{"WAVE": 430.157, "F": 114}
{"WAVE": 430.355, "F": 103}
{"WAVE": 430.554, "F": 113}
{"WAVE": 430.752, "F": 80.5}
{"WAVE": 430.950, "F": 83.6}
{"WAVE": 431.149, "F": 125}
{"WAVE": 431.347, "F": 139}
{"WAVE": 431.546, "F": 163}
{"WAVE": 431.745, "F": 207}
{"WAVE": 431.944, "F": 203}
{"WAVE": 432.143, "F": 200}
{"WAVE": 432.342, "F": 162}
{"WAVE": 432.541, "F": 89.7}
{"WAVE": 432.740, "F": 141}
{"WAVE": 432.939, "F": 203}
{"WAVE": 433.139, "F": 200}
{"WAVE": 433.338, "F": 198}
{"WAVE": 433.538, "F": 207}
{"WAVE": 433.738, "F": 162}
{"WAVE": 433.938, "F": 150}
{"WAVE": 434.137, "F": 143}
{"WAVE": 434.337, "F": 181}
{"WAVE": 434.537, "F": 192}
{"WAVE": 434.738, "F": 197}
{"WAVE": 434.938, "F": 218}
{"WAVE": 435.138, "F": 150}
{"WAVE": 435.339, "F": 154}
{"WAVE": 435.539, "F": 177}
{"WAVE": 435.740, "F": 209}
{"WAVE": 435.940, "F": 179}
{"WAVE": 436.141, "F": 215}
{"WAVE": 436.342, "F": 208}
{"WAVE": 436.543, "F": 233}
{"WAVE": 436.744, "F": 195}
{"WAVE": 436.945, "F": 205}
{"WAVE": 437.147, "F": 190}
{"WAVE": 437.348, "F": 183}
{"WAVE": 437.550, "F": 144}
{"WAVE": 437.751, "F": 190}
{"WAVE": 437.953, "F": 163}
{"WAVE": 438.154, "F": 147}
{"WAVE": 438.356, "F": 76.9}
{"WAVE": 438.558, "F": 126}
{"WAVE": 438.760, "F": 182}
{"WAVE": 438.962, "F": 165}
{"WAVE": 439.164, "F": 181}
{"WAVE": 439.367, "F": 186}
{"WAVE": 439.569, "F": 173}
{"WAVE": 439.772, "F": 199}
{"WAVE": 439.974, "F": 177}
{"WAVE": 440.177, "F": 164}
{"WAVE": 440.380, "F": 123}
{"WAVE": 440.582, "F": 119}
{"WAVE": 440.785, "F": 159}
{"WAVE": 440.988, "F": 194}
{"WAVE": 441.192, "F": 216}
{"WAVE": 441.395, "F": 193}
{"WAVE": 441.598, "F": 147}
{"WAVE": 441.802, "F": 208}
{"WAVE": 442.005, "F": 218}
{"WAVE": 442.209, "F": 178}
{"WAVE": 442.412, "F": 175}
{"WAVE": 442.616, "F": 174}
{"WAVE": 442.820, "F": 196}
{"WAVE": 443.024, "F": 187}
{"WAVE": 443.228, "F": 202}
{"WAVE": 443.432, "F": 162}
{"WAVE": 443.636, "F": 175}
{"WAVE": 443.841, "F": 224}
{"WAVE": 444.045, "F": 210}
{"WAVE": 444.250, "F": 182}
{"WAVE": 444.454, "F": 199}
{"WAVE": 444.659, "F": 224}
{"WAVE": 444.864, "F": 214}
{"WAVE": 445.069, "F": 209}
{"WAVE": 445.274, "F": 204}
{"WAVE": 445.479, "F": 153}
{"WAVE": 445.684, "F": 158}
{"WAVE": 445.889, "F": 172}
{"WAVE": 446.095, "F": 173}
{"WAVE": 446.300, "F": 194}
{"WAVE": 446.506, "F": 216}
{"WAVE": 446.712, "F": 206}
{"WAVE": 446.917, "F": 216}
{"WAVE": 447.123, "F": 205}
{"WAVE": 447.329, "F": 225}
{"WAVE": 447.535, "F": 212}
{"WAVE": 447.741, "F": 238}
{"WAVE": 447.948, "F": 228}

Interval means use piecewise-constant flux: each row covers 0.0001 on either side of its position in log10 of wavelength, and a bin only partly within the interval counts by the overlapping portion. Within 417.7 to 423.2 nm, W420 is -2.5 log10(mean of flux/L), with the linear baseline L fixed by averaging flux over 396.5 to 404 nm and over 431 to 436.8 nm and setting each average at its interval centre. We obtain 0.11 mag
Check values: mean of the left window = 119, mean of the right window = 178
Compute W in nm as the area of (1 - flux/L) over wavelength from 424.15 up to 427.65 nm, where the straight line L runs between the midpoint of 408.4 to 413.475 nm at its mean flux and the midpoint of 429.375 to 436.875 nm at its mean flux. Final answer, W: 0.388 nm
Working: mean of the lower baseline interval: 154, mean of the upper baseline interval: 164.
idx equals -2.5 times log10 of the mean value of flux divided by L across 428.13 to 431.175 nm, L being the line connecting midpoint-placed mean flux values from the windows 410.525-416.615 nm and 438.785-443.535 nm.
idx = 0.321 mag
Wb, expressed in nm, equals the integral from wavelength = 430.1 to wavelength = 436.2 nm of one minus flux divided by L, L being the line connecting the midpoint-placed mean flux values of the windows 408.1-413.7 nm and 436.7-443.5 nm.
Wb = 0.20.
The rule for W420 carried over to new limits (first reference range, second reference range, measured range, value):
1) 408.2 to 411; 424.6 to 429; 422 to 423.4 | 0.19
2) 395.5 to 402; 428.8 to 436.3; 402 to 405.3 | -0.16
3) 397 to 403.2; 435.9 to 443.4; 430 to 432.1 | 0.24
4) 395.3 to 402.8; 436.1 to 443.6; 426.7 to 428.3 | 0.17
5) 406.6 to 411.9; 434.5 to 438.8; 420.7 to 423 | 0.20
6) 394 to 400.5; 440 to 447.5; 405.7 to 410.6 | -0.24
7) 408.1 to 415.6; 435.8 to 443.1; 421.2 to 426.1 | 0.17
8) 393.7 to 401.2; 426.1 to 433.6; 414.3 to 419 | -0.15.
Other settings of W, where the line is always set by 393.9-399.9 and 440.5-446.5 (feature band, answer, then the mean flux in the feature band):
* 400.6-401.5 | -0.453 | 142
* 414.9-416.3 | -0.279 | 152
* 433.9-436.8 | -0.301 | 187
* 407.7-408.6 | -0.317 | 149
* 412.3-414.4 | -0.393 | 144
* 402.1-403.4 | -0.462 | 133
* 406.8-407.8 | -0.147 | 124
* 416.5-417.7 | -0.090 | 139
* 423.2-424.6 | -0.083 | 153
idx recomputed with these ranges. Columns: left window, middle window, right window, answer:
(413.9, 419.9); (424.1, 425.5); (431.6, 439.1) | 0.08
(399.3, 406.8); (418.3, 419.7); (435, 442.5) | 0.04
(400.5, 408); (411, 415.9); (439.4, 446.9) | -0.02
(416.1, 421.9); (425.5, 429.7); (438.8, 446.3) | 0.12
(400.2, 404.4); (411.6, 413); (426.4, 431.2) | -0.18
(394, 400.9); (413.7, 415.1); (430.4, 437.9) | -0.09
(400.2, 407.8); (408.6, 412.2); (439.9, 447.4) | -0.13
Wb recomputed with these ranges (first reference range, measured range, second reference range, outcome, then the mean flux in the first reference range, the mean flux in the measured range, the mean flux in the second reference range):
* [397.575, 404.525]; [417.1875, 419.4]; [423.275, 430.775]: -0.07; 131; 140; 138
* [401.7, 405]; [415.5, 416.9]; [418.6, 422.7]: -0.16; 131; 155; 142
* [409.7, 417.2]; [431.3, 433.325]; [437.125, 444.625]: -0.07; 148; 173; 176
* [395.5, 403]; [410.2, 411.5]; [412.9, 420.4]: -0.19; 112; 151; 142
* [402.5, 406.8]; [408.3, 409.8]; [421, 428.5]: -0.44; 126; 168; 141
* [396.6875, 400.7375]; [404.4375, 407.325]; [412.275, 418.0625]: 0.09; 106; 119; 145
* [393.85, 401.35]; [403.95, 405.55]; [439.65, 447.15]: -0.24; 95.2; 126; 187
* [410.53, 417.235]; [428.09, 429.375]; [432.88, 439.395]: 0.22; 149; 140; 179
